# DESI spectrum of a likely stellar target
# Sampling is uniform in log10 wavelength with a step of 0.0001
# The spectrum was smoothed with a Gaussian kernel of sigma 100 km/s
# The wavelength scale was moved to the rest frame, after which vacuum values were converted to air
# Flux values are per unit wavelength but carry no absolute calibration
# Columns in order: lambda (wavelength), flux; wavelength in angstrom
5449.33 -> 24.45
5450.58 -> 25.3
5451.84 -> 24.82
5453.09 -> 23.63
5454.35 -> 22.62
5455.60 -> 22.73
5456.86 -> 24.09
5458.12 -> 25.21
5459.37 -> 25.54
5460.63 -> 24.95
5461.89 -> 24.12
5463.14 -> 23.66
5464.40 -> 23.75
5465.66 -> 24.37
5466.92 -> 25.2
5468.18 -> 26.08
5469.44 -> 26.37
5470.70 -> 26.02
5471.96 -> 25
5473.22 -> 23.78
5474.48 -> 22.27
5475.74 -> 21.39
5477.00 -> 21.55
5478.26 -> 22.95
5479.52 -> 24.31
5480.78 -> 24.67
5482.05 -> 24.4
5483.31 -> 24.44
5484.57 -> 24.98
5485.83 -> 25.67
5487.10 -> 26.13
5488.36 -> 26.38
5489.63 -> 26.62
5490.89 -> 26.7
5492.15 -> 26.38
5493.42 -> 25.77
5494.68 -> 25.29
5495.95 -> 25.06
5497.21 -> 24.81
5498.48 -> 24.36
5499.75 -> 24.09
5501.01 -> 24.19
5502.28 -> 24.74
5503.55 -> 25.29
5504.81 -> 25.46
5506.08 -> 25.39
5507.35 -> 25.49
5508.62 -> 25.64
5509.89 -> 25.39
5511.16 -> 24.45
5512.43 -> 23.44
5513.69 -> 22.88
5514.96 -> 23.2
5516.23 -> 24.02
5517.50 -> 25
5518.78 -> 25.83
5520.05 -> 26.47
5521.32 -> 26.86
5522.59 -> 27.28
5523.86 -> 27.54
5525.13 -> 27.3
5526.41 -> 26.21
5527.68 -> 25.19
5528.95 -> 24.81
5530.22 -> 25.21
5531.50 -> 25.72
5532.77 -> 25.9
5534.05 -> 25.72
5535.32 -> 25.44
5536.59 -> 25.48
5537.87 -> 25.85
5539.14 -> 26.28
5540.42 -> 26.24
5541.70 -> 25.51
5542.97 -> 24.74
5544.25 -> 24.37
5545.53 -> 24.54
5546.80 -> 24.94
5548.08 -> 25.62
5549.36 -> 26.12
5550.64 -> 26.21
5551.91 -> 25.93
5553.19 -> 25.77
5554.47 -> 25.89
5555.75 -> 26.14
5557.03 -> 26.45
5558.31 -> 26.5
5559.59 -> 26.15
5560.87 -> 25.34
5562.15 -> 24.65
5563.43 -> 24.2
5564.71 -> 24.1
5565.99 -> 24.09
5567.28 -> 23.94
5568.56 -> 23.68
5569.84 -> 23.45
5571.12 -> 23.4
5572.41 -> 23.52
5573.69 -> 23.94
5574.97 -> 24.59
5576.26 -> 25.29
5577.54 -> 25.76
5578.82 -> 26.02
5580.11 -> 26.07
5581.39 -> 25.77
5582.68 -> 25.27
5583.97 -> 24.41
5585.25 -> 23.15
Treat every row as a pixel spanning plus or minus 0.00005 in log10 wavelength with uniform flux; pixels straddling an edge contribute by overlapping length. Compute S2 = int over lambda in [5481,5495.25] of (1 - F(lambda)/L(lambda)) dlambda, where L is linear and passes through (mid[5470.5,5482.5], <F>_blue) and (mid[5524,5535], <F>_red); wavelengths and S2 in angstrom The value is -1.0 angstrom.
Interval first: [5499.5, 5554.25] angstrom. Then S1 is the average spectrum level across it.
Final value 25.4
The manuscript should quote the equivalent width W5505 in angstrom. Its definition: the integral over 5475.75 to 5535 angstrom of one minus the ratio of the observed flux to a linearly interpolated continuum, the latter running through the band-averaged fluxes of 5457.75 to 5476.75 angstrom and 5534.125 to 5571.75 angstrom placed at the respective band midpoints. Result -0.9 angstrom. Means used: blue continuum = 24.5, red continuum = 25.2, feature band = 25.2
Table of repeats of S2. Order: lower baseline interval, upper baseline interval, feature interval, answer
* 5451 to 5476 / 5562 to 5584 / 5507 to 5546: -1.5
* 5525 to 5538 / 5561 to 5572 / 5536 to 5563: -0.9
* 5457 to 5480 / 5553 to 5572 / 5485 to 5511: -1.0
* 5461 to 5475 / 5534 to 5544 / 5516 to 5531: -0.4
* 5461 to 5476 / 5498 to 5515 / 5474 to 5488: 0.3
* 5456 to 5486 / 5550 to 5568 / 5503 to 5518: 0.1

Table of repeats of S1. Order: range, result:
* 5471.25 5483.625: 23.5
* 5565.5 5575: 23.8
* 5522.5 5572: 25.4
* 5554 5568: 25.2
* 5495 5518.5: 24.6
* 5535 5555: 25.6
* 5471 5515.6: 24.7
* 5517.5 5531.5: 26.2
